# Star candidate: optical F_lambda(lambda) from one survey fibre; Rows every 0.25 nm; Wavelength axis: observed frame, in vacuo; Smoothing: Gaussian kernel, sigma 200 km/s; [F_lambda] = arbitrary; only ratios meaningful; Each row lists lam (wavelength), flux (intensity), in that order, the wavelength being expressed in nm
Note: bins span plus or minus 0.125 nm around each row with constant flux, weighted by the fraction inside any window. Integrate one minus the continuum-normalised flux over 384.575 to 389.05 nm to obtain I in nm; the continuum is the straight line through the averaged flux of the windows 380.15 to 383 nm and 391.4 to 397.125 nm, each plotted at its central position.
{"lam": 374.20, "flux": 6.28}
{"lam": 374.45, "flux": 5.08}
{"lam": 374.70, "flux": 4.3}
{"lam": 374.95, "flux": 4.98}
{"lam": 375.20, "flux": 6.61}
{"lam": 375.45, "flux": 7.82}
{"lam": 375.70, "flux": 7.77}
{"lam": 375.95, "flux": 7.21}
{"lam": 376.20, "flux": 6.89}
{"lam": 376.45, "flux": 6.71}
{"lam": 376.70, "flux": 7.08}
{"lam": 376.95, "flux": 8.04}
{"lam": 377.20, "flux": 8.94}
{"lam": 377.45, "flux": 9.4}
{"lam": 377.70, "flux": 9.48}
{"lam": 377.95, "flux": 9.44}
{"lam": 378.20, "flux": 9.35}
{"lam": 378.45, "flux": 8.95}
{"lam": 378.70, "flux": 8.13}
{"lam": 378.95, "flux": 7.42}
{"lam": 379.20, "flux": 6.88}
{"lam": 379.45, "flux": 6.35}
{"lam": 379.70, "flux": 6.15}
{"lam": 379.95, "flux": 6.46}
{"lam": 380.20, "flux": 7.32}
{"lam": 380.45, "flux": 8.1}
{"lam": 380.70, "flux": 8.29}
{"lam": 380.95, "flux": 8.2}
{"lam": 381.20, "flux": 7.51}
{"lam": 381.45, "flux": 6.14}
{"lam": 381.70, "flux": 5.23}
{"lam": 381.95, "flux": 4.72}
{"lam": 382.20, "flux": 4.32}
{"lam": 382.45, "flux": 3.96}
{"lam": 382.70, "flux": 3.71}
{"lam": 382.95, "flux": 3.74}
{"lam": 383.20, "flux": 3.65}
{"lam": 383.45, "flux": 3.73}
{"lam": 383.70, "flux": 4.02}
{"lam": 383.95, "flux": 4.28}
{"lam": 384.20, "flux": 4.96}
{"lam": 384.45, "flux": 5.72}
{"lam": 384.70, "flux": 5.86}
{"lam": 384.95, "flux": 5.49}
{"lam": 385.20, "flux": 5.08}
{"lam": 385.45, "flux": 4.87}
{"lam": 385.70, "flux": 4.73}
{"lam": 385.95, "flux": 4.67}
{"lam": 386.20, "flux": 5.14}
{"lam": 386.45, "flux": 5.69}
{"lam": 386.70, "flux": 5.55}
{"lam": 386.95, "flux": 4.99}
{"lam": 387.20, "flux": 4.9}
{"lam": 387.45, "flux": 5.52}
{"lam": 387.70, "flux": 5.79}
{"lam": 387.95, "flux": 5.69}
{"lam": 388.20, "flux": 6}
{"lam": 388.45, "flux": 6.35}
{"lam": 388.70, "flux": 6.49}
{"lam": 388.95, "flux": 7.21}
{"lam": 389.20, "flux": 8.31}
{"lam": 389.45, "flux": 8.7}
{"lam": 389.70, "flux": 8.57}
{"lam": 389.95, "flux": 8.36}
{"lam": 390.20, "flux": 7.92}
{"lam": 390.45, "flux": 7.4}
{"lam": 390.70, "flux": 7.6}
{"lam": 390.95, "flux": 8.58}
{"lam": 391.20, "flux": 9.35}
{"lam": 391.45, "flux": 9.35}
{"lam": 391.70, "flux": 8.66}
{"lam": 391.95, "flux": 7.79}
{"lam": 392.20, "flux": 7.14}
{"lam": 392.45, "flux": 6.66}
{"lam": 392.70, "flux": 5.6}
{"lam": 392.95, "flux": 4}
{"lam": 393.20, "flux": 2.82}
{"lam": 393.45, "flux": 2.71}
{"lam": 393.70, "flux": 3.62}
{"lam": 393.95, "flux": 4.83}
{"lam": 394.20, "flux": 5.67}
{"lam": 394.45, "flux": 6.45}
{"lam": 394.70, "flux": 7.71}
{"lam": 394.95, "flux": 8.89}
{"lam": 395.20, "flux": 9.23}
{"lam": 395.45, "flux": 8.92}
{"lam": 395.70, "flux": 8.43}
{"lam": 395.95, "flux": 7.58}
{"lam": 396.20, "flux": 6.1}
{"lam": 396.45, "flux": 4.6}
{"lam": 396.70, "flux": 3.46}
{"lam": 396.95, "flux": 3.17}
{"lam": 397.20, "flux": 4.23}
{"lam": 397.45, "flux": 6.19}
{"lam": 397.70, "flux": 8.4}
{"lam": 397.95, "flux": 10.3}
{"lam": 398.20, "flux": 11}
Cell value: 0.372 nm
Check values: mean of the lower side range 5.96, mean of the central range 5.55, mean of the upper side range 6.18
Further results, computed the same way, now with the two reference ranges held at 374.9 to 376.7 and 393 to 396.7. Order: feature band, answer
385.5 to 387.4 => 0.40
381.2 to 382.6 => 0.33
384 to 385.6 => 0.31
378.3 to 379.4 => -0.15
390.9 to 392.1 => -0.47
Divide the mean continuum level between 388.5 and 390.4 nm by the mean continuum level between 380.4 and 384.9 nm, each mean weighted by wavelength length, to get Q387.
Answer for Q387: 1.5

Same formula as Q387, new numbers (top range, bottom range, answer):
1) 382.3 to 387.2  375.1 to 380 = 0.61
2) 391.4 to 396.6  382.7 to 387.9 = 1.32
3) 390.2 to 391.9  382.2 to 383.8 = 2.19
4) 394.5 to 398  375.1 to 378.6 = 0.84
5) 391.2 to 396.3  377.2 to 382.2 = 0.89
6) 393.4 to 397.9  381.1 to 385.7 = 1.30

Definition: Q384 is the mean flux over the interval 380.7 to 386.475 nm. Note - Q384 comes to 5.08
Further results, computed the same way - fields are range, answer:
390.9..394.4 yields 6.15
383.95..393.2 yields 6.44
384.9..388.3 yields 5.28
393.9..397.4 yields 6.41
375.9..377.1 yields 7.22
